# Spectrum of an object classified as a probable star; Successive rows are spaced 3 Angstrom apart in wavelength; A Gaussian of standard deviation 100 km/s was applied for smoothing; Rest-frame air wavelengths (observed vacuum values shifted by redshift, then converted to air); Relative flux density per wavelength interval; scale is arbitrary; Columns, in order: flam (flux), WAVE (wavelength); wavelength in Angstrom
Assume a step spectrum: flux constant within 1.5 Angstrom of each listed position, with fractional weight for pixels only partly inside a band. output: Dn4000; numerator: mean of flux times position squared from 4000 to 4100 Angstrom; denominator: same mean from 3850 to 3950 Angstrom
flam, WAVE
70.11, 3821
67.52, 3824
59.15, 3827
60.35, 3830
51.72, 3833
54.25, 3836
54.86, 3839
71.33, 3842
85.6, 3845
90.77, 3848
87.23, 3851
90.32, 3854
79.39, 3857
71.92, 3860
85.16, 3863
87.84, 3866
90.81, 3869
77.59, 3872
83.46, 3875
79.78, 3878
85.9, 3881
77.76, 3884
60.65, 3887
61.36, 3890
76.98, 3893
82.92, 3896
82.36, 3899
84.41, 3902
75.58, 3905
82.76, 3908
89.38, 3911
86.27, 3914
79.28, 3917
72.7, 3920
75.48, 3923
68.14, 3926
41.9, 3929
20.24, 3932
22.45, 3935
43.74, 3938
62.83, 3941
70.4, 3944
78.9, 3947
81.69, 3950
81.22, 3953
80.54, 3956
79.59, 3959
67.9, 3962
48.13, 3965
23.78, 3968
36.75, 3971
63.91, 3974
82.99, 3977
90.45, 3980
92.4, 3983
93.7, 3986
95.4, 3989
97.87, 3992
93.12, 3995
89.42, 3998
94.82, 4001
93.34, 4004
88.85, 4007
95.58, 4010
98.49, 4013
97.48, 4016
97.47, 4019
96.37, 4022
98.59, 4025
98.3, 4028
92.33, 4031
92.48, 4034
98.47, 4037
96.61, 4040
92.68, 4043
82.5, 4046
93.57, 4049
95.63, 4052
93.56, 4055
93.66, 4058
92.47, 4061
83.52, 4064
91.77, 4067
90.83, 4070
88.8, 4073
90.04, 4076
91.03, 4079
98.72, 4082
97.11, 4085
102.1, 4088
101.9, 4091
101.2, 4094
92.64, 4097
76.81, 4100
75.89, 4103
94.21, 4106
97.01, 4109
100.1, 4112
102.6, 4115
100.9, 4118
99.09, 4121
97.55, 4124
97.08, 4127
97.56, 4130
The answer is 1.39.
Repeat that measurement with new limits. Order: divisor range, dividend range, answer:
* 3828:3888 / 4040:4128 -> 1.37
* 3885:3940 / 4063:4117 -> 1.52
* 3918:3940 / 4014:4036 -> 2.01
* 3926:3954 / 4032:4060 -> 1.75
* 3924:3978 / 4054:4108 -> 1.68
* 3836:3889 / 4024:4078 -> 1.29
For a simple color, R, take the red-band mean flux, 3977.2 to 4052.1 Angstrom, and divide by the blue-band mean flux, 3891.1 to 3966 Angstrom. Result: 1.4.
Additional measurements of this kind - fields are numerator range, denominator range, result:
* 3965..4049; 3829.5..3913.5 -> 1.13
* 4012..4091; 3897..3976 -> 1.43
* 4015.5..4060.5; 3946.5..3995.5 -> 1.25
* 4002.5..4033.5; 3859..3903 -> 1.21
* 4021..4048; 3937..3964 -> 1.31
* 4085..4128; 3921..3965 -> 1.54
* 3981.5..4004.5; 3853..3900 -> 1.18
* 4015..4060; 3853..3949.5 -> 1.30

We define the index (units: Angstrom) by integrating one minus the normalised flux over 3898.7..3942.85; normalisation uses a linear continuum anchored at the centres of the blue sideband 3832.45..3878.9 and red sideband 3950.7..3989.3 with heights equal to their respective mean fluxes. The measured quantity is 5.4 Angstrom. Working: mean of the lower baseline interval 78.1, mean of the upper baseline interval 71.5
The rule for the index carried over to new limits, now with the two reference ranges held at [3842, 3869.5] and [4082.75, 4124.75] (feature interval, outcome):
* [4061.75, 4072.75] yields 0.59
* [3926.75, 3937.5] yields 6.78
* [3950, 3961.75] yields 1.28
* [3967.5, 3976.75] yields 4.20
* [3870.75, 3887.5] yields 1.37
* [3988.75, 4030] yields -1.76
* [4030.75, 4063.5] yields 0.10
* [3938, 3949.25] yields 2.62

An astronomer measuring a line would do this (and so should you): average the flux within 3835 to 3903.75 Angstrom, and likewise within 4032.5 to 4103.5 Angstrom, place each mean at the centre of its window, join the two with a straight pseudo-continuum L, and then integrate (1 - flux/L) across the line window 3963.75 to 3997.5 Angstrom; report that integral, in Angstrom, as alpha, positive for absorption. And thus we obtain 4.5 Angstrom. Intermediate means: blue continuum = 78.5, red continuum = 92.5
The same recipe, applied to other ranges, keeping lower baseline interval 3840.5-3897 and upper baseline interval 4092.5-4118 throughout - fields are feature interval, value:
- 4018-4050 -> -1.9 Angstrom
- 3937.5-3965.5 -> 4.5 Angstrom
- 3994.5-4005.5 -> -0.7 Angstrom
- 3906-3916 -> -0.3 Angstrom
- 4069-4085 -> -0.2 Angstrom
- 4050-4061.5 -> -0.5 Angstrom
